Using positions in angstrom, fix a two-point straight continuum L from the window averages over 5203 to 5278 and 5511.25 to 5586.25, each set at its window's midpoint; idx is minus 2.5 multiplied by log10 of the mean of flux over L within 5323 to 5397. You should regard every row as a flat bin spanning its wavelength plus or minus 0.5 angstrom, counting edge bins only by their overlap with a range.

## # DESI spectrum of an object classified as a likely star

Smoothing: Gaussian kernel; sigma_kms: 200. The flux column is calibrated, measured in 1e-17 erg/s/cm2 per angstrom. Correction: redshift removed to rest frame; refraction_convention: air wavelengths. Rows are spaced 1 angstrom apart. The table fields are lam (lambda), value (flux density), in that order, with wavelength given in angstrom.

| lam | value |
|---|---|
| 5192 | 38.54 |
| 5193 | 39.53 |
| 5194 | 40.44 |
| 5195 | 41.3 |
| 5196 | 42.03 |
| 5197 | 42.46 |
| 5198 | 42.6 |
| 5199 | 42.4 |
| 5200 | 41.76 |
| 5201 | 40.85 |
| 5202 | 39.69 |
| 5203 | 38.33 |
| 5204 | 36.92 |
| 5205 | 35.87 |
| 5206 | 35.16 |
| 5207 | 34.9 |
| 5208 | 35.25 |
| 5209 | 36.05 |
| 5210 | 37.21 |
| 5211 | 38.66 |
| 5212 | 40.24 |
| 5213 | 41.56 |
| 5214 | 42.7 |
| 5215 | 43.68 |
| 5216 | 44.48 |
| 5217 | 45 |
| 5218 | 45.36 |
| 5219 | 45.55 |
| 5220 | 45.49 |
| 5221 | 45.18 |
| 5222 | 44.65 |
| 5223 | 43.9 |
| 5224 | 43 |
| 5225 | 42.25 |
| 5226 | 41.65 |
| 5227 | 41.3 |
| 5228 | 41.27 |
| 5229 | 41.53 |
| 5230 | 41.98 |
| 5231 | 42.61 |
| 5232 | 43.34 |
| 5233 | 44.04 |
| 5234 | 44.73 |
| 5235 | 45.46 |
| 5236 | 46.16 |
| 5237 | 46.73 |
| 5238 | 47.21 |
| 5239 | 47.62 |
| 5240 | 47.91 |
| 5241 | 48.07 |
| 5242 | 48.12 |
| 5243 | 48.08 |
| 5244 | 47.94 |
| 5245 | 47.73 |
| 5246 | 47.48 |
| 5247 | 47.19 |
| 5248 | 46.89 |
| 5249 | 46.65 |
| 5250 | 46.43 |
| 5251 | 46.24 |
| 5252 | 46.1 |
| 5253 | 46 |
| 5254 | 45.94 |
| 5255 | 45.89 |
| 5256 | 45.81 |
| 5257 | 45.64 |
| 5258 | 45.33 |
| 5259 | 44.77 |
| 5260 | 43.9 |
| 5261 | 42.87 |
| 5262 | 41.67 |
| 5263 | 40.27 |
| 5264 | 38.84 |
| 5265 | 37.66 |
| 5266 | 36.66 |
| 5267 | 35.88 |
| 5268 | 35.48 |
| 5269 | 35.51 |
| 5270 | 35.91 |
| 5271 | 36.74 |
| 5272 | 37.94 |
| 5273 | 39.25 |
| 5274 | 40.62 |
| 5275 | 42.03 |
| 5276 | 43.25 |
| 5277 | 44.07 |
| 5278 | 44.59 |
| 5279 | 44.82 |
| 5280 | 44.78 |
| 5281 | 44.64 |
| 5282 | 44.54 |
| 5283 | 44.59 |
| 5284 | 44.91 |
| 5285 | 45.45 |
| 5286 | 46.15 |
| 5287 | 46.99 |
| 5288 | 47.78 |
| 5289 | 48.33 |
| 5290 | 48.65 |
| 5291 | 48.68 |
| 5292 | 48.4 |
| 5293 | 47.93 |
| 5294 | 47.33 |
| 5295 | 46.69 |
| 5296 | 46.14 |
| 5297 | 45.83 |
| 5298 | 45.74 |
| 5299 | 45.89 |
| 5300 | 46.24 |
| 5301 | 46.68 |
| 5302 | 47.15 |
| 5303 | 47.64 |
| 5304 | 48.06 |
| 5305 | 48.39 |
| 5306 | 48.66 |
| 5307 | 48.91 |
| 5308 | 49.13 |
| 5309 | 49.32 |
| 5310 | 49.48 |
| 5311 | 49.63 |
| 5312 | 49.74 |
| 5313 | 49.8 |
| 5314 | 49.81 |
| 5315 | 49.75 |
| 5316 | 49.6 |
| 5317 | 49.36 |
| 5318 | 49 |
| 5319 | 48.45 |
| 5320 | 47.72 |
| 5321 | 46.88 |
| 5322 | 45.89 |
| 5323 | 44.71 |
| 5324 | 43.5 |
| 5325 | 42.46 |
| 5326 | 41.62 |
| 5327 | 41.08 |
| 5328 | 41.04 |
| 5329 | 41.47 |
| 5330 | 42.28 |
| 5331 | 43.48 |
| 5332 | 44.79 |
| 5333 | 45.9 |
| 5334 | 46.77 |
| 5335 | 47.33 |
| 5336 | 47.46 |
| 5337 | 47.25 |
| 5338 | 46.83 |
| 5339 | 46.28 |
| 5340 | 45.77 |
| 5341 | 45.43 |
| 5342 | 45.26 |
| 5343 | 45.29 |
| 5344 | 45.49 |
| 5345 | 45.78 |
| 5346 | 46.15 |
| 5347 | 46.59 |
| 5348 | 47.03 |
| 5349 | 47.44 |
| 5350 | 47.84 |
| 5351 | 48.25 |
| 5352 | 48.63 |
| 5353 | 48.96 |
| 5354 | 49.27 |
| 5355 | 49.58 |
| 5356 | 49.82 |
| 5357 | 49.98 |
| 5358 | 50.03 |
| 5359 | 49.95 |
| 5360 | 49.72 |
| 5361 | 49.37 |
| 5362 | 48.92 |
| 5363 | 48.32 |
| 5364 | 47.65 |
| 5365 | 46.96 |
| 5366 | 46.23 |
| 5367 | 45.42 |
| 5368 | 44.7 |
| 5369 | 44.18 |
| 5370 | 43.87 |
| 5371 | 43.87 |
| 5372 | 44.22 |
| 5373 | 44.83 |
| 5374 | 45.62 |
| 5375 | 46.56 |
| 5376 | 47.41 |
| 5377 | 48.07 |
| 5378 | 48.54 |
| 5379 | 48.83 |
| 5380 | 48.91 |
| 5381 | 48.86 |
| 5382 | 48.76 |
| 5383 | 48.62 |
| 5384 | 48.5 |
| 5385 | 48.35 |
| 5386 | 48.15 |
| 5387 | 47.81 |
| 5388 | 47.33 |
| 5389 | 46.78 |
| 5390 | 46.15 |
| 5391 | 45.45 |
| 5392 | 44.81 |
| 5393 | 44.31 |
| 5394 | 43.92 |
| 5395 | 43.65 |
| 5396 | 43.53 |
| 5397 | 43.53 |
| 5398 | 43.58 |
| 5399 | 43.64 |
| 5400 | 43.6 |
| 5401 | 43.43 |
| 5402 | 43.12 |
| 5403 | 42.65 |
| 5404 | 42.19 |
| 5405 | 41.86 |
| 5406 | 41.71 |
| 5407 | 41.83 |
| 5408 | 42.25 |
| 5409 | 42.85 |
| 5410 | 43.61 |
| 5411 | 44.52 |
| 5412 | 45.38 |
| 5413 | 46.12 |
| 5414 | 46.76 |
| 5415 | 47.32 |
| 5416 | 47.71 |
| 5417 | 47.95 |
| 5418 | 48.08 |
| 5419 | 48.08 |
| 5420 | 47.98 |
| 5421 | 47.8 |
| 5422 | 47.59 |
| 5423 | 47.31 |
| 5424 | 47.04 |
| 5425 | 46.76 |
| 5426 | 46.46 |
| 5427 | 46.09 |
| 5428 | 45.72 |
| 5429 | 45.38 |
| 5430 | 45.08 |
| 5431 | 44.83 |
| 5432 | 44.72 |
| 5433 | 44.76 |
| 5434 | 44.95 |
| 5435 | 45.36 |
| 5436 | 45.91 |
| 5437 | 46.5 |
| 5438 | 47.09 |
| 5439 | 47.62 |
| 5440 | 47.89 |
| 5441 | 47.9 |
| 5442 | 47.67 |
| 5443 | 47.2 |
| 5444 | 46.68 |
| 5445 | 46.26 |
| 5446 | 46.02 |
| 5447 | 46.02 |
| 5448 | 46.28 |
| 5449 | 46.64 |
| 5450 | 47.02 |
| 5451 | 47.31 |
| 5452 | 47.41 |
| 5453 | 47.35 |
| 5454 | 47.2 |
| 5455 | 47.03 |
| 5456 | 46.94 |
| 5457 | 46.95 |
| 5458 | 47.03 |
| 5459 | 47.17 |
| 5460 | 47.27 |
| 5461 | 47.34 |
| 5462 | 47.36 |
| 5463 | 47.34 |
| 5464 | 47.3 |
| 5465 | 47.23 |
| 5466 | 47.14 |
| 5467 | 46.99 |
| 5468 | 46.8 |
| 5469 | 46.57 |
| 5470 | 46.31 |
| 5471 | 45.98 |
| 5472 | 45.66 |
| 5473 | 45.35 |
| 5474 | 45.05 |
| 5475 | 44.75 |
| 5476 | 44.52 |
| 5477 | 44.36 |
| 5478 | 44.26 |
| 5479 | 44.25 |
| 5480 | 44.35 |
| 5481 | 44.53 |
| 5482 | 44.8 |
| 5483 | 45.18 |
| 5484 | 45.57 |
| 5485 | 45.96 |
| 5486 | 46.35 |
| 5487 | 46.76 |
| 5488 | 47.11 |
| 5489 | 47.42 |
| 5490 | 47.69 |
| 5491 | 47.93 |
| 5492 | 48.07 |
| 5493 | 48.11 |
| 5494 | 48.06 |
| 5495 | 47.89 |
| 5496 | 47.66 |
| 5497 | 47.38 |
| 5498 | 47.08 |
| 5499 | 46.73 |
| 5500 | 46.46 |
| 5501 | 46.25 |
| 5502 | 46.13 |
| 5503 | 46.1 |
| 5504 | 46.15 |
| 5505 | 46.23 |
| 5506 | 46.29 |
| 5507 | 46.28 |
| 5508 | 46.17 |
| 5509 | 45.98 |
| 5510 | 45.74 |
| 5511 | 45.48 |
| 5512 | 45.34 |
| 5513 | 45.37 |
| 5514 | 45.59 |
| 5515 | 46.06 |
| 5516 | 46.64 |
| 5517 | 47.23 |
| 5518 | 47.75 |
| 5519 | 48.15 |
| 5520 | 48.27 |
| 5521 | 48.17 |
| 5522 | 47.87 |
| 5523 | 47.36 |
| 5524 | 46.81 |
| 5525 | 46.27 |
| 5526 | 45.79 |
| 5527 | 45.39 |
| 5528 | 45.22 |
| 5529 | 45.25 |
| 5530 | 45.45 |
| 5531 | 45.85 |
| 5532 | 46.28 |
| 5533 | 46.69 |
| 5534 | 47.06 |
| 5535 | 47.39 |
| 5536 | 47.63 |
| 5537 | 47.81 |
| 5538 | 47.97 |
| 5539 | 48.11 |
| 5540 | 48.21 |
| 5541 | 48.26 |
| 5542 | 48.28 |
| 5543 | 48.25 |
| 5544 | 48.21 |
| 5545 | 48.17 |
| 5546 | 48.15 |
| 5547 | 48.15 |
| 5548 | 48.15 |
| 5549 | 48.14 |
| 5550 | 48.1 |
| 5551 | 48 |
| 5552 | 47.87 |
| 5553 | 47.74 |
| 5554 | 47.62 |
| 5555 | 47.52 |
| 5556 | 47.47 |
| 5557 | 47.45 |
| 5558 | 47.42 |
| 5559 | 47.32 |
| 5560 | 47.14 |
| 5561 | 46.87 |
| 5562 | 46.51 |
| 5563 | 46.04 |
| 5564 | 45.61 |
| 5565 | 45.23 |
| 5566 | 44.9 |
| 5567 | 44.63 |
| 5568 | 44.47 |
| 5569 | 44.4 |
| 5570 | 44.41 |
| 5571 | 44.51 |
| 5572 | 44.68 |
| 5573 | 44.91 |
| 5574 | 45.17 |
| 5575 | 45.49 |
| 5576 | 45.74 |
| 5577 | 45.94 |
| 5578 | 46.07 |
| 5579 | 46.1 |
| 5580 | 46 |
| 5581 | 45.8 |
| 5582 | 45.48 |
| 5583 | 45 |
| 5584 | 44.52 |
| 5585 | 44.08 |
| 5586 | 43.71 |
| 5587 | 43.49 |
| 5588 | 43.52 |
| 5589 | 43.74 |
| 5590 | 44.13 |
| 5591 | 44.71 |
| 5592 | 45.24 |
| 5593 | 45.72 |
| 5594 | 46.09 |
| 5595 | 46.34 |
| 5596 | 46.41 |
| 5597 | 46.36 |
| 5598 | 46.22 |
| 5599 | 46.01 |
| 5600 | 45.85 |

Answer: -0.05 mag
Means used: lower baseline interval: 42.7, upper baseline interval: 46.5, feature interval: 46.4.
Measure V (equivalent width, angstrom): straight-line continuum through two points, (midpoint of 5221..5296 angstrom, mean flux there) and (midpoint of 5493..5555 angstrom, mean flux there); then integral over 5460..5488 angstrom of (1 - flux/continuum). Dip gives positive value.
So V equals 0.4 angstrom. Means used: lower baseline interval 44.2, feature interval 45.9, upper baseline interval 47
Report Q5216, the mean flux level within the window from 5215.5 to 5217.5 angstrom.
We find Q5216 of 44.7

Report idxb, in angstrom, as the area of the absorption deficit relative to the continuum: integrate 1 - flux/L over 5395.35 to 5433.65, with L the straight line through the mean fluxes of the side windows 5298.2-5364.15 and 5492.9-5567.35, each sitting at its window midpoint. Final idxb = 1.6 angstrom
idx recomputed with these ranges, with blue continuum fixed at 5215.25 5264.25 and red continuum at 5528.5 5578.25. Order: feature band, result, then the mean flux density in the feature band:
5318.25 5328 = 0.020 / 44.6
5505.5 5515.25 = 0.016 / 45.8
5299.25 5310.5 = -0.064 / 48.1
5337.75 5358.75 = -0.044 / 47.5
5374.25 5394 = -0.037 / 47.4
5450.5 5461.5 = -0.023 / 47.2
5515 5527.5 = -0.013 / 47.1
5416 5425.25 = -0.039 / 47.6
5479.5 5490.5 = 0.009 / 46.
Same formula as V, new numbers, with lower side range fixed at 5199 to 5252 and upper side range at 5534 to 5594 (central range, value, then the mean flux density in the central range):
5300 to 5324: -2.3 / 48.3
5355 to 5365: -1.1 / 49.2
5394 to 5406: 0.5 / 43.1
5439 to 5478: -1.1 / 46.6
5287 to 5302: -1.1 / 47.2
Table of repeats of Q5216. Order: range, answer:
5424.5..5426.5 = 46.6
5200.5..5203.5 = 39.6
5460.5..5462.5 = 47.4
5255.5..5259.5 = 45.4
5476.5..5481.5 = 44.4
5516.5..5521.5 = 47.9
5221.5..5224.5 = 43.9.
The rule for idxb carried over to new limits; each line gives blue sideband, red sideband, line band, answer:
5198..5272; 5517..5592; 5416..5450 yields -1.24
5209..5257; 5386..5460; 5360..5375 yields -0.23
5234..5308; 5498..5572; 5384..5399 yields 0.06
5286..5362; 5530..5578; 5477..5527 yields 0.41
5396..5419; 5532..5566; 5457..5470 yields -0.43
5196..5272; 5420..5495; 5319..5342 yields -0.31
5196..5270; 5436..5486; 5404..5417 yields 0.35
